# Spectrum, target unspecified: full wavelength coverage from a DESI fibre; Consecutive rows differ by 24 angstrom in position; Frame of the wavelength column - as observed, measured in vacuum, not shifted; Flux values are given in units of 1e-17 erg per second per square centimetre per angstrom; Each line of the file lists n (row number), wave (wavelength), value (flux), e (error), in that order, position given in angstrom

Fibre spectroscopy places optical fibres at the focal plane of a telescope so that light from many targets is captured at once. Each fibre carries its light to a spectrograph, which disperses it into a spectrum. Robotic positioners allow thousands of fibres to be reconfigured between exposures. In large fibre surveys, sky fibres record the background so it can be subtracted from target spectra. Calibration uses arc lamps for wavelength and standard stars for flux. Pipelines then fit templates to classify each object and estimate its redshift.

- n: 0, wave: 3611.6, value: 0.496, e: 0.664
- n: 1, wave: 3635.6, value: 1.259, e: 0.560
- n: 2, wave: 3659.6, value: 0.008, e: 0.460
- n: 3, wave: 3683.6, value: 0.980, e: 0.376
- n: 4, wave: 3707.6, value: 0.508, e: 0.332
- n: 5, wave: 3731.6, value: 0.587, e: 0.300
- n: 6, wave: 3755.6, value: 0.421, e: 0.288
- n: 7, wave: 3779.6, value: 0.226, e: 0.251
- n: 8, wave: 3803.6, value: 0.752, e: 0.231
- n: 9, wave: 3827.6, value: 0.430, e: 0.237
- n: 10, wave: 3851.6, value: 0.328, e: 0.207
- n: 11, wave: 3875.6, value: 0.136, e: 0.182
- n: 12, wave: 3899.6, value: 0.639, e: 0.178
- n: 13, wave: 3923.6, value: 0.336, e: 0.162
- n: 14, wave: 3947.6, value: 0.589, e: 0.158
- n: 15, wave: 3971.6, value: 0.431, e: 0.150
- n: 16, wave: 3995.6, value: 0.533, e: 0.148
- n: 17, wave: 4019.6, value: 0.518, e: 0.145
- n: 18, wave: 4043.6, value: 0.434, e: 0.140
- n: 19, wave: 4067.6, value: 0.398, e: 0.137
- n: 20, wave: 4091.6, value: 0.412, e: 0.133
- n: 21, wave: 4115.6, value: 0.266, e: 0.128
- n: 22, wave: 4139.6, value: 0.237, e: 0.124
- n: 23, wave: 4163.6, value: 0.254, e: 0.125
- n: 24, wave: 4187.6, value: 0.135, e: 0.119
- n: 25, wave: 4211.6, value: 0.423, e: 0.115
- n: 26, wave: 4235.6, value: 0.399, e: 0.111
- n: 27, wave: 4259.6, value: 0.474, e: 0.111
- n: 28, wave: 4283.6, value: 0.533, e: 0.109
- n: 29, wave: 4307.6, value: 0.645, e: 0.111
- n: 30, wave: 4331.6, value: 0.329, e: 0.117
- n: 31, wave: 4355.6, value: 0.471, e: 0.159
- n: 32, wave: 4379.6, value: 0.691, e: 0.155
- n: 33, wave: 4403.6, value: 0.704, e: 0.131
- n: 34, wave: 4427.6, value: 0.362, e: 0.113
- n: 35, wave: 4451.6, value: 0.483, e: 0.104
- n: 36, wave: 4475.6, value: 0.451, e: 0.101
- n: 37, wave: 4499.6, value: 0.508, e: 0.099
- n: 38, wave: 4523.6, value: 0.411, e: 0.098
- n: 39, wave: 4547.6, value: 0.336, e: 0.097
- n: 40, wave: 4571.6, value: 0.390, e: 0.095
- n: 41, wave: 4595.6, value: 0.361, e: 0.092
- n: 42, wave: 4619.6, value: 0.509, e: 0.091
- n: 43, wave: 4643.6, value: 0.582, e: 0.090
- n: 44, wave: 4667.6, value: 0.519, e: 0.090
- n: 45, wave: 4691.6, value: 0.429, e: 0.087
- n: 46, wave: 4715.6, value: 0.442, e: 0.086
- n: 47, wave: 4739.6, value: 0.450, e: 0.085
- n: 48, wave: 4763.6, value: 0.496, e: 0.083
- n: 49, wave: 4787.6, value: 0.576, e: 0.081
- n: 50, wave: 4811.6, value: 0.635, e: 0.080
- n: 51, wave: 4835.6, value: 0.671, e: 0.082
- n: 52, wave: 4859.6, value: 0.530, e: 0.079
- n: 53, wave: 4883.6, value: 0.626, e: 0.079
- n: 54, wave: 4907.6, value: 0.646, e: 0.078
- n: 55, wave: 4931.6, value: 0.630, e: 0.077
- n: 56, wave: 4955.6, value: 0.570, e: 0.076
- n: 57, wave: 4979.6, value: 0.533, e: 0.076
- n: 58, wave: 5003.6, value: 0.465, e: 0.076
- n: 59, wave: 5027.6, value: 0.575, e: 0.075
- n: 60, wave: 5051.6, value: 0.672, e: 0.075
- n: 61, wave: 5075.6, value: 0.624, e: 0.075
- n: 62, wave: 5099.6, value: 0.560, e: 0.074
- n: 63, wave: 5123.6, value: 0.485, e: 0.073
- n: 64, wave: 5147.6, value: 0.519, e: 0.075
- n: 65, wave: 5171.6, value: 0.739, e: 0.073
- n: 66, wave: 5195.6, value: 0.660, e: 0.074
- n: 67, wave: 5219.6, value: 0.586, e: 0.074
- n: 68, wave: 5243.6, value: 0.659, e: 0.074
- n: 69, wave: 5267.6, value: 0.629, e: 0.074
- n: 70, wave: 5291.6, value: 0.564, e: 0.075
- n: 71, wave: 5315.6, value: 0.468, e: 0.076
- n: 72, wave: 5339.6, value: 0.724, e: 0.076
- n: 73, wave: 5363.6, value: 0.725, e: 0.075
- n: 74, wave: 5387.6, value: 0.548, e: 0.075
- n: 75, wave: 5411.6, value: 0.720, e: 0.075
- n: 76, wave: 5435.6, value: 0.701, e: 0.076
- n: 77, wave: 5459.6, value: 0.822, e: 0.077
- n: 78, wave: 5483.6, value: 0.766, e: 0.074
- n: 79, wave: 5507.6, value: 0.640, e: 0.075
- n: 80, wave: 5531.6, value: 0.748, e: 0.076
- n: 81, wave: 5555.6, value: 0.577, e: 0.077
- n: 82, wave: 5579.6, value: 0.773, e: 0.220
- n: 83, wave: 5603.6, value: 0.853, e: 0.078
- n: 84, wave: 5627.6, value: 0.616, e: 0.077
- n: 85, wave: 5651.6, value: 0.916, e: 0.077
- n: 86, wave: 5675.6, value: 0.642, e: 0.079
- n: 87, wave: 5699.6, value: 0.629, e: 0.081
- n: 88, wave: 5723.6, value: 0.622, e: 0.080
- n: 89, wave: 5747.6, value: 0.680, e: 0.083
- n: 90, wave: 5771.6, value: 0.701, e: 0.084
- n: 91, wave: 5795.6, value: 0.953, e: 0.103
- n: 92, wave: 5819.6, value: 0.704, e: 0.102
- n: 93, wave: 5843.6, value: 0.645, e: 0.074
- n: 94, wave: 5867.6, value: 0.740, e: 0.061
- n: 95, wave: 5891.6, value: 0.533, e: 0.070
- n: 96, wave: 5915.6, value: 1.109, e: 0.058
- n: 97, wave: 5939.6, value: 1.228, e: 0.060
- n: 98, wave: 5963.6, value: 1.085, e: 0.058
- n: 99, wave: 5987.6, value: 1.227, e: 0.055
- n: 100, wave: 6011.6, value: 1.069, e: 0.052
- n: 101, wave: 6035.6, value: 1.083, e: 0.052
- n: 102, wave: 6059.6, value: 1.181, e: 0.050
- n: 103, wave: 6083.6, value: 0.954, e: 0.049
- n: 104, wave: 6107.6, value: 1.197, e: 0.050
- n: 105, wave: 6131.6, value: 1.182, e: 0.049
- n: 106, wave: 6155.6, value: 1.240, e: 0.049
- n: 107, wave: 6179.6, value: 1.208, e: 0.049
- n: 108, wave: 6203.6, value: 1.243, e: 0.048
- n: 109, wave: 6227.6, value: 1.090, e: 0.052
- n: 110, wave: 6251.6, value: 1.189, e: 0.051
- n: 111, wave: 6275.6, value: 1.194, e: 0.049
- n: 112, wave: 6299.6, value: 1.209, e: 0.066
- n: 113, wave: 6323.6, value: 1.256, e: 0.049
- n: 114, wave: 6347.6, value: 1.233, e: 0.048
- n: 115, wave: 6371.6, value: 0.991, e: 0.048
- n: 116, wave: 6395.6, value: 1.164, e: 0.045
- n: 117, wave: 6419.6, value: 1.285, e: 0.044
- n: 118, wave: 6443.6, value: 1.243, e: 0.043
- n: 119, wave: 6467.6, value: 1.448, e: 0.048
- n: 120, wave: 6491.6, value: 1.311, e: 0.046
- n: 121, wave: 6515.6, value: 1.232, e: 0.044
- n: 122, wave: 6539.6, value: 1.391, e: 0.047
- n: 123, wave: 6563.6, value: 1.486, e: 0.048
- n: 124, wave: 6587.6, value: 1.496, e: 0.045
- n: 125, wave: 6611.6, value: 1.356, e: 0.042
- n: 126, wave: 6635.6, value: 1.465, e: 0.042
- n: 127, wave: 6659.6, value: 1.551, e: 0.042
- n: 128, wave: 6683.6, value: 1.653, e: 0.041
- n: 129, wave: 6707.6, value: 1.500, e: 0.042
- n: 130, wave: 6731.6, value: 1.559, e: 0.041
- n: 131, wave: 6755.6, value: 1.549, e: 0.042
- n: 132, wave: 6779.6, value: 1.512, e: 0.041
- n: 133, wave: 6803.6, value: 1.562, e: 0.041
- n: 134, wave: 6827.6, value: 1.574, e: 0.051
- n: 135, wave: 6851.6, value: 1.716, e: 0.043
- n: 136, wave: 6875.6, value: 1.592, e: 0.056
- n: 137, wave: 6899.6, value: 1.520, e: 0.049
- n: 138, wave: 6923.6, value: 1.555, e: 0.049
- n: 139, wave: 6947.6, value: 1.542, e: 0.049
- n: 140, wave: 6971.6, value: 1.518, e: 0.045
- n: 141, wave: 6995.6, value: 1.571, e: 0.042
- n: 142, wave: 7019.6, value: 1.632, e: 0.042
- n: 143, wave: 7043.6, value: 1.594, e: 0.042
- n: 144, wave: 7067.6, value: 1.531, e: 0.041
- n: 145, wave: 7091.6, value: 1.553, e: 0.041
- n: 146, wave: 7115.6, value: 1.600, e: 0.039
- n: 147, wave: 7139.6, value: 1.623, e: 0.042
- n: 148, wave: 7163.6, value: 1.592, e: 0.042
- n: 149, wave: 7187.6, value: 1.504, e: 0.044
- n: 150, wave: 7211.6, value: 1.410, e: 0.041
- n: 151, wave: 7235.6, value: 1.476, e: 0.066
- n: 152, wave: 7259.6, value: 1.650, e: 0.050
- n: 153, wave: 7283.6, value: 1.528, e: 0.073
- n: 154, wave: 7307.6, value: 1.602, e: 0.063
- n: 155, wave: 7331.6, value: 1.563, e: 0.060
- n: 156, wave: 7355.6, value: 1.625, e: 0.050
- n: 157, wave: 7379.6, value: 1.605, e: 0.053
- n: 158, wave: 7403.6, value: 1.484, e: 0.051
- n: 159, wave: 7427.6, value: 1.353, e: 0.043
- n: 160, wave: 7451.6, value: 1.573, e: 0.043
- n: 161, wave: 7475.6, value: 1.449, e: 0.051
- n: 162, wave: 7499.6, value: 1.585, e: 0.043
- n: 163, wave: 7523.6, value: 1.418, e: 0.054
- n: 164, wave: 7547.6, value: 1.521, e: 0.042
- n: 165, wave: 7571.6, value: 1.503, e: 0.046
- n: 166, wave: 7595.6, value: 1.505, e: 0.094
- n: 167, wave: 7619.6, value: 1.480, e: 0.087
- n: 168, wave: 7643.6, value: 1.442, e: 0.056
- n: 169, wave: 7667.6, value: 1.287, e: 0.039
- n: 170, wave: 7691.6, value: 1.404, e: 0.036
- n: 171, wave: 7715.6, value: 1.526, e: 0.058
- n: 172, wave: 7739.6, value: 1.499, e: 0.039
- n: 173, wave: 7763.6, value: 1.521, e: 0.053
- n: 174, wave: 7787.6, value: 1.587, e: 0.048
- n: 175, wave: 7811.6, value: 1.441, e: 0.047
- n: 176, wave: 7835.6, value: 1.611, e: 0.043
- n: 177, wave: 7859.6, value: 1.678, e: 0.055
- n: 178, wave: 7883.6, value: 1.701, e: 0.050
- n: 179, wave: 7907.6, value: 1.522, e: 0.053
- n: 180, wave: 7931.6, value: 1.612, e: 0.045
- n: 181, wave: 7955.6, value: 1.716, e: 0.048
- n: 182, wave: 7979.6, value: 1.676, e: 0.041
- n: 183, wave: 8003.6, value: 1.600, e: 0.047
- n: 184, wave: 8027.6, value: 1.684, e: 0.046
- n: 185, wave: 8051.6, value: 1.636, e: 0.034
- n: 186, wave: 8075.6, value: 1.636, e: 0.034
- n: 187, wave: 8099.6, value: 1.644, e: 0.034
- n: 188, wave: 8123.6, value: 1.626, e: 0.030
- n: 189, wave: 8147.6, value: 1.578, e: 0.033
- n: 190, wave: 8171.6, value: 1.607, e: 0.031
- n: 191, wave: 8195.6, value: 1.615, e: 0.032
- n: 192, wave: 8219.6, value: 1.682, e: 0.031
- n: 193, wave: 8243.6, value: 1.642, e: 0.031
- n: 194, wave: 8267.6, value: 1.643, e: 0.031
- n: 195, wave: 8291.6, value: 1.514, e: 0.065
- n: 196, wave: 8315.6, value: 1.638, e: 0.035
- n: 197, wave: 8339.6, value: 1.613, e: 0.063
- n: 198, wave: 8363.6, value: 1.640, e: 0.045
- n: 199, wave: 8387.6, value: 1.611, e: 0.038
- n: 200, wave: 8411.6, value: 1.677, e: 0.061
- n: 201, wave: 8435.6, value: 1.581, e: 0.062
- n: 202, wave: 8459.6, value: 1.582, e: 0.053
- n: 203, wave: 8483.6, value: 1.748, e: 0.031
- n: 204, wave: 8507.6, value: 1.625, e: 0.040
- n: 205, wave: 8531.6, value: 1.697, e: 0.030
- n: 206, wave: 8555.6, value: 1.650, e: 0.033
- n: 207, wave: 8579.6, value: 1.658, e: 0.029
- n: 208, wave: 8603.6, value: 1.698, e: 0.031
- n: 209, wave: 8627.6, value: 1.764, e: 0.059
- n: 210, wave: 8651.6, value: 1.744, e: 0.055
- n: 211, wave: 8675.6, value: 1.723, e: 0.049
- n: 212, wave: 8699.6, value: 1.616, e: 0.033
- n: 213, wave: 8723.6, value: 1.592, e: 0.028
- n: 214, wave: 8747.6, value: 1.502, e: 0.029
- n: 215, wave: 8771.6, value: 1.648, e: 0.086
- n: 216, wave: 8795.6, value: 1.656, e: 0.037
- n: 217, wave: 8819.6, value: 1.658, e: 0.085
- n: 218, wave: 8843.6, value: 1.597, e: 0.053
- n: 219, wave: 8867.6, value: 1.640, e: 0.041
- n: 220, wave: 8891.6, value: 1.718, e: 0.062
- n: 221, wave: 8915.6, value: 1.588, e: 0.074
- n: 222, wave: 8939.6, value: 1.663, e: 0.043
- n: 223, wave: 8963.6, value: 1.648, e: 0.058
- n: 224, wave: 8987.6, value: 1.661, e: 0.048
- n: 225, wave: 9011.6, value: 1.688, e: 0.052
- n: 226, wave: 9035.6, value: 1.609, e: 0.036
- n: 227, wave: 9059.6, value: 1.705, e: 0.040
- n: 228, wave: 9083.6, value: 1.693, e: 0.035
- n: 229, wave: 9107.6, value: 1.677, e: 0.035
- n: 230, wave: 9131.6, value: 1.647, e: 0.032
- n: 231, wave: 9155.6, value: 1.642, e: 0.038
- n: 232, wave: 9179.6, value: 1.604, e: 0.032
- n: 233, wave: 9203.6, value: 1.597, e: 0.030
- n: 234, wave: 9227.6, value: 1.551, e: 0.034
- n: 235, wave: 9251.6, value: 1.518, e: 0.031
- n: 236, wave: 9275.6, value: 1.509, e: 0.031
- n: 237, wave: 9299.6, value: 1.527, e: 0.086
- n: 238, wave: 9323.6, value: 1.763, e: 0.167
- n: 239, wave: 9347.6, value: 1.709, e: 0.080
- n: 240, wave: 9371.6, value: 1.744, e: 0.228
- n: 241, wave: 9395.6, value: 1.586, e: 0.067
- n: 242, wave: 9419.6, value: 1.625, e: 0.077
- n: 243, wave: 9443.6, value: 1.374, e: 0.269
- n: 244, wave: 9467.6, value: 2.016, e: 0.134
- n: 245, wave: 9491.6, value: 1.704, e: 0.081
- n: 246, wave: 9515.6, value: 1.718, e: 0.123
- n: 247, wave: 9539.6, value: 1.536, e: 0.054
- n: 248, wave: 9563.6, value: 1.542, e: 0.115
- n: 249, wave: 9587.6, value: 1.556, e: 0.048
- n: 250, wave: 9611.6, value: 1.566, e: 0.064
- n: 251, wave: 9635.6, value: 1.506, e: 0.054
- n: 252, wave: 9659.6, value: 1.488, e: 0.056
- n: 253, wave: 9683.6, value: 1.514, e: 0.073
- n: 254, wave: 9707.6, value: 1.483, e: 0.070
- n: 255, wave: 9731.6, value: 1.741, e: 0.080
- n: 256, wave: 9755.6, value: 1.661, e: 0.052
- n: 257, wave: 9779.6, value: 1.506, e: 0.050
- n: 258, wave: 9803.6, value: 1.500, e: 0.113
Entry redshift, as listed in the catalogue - 0.482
